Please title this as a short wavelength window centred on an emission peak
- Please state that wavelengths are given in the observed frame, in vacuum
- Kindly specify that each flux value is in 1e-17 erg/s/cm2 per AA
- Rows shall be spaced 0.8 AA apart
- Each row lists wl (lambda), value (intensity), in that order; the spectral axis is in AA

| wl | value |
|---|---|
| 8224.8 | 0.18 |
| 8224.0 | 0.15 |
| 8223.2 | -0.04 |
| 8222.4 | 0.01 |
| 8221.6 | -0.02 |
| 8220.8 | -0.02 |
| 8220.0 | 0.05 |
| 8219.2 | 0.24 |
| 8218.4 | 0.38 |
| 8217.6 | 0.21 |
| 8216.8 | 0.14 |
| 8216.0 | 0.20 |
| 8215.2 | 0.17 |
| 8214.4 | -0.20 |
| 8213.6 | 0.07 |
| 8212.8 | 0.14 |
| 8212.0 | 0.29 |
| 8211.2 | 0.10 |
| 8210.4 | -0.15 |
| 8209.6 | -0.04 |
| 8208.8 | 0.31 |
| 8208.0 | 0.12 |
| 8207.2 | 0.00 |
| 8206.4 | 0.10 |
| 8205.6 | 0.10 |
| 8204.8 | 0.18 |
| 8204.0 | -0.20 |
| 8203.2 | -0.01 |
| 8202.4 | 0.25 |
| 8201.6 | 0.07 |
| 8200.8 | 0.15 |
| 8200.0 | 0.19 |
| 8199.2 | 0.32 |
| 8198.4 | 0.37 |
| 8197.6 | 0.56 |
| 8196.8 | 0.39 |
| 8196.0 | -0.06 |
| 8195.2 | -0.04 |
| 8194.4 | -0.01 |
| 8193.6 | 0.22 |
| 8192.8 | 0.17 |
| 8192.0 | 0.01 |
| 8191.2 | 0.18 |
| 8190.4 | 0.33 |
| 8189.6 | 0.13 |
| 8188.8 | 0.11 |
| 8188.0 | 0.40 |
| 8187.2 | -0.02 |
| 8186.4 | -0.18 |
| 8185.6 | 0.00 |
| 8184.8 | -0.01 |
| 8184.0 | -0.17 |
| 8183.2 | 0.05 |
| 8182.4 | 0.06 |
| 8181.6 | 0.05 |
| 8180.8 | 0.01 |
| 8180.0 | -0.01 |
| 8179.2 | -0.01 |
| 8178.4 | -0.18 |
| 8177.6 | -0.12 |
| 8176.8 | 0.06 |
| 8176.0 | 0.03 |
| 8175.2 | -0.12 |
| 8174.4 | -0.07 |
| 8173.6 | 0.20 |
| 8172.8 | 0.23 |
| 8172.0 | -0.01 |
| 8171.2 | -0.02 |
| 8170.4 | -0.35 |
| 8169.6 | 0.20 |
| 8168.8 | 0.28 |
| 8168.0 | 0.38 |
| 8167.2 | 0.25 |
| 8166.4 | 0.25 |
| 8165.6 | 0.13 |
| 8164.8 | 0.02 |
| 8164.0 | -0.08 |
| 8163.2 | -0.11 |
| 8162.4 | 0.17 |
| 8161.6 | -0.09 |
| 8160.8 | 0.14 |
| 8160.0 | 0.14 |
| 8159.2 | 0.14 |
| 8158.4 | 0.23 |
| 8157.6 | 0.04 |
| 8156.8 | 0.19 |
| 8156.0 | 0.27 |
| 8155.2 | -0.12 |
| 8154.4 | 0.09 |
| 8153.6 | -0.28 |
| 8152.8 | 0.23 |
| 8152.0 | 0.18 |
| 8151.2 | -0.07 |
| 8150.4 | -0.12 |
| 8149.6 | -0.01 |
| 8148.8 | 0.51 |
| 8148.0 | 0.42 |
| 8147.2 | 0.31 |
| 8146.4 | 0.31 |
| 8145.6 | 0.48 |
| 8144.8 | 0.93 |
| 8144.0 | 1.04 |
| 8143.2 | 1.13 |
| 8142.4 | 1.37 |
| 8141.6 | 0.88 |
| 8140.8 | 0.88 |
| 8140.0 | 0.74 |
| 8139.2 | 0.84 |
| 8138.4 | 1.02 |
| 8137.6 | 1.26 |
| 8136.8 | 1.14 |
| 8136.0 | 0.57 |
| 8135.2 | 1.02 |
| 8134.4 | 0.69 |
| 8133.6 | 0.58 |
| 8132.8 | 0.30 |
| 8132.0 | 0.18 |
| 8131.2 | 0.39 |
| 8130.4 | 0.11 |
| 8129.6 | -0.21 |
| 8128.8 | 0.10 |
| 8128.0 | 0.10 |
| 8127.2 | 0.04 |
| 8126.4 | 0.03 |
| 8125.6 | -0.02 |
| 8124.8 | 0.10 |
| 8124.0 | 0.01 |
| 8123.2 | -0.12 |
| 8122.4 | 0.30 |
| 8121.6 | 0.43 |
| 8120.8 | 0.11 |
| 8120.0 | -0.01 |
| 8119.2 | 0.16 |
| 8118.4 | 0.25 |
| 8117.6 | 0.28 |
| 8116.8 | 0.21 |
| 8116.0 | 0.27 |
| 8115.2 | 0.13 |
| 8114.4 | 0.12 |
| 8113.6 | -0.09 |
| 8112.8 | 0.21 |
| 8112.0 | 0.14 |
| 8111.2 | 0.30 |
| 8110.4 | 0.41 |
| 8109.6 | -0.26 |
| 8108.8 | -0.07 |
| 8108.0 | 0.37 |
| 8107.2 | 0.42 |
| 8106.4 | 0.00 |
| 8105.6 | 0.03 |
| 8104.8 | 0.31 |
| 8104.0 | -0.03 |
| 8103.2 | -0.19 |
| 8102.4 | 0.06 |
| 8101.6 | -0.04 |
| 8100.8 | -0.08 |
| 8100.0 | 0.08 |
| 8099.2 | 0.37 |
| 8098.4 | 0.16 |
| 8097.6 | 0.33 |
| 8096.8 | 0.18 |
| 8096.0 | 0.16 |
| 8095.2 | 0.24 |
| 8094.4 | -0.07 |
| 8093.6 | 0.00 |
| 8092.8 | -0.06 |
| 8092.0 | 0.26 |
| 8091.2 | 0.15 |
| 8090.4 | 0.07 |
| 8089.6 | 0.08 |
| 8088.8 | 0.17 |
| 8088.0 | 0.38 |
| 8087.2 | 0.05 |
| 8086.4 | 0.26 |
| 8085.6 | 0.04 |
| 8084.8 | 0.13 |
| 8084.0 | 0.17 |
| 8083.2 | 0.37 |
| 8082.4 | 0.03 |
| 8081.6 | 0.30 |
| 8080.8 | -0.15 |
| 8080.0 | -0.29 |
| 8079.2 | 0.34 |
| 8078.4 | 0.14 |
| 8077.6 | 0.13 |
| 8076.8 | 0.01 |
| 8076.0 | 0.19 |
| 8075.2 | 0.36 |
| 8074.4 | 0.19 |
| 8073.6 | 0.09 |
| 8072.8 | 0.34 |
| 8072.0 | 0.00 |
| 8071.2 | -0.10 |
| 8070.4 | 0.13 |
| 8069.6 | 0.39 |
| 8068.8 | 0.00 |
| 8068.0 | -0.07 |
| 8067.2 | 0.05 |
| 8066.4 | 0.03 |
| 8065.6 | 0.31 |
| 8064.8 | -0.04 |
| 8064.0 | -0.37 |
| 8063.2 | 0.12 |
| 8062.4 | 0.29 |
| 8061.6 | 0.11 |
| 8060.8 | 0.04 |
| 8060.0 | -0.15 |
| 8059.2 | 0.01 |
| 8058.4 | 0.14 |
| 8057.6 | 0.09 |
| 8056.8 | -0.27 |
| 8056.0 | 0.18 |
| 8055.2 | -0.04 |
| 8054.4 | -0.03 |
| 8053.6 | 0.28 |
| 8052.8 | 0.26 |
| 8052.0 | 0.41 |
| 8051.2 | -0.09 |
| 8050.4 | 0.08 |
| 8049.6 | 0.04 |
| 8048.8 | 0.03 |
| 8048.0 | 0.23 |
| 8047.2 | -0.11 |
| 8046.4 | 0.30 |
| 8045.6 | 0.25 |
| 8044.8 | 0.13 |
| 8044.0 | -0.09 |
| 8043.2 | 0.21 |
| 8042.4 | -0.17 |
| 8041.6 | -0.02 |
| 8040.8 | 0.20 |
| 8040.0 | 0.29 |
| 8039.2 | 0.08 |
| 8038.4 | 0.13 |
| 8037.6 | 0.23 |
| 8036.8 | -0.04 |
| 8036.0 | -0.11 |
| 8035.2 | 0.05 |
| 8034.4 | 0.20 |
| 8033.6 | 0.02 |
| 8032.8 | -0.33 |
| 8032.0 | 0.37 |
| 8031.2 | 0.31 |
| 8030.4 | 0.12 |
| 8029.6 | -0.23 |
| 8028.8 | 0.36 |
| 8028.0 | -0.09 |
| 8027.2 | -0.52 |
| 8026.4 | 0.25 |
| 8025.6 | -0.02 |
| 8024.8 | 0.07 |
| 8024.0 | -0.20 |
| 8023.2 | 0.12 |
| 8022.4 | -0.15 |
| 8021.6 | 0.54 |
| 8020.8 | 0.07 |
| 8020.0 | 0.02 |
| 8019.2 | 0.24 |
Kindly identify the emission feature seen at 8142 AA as [O II] 3727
